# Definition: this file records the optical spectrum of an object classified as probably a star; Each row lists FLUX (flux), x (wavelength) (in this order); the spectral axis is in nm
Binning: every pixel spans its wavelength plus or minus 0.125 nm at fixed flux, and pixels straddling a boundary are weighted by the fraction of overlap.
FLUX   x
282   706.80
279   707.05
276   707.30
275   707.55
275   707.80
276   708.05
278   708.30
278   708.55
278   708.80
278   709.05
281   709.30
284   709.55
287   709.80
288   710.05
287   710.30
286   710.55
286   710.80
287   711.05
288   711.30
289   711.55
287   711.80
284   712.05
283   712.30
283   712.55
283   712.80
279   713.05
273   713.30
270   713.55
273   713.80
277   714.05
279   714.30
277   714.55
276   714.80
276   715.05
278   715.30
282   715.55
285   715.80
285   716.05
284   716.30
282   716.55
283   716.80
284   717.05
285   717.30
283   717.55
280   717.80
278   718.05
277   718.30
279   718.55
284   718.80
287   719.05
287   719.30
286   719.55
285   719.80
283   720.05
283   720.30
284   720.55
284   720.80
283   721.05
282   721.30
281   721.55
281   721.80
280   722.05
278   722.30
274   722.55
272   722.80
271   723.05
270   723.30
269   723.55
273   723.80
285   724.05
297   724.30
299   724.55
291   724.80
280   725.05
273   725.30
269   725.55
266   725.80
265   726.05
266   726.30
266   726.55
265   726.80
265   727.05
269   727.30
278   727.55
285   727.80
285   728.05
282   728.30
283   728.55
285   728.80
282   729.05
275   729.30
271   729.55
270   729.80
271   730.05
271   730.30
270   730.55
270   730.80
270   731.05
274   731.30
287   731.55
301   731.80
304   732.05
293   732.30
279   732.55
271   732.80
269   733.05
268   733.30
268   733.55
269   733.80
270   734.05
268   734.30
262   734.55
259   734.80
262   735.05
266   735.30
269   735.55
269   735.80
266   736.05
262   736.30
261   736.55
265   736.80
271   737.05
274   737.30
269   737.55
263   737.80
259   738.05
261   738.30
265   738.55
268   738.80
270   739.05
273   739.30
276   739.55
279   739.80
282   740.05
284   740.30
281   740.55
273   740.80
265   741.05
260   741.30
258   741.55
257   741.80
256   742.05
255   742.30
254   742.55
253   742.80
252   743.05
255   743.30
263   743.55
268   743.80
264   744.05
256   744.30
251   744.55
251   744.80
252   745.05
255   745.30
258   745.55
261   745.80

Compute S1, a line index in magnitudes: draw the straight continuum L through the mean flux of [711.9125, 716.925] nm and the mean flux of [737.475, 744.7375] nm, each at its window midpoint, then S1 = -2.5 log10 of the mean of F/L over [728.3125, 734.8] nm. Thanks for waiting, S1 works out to -0.02 mag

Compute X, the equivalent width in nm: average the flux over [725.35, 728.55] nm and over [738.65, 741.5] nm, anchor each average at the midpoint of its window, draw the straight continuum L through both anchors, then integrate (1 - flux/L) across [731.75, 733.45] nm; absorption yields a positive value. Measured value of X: -0.062 nm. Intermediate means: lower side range 272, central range 283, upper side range 273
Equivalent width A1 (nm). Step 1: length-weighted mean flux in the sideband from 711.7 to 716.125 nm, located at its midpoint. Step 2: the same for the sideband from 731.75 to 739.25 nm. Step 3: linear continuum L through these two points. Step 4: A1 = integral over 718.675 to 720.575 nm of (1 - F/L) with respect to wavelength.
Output -0.06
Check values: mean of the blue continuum 279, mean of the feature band 285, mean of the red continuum 270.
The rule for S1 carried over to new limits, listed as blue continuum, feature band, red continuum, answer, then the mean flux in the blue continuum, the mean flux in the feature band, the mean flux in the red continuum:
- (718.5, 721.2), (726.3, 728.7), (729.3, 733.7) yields 0.02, 284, 275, 277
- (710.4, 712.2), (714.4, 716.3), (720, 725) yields 0.02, 287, 280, 281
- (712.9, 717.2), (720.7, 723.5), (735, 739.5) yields -0.01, 279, 278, 267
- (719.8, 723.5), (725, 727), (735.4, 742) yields 0.03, 279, 268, 268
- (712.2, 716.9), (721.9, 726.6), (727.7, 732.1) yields 0.01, 279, 276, 279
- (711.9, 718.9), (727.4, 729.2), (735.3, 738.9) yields -0.04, 280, 283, 266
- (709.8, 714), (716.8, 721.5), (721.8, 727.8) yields -0.02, 283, 283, 275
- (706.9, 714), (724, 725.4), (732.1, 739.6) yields -0.05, 281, 288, 268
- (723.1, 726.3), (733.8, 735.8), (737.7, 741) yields 0.03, 277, 266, 272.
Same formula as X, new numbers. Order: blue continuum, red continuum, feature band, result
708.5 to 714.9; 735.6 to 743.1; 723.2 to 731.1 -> -0.07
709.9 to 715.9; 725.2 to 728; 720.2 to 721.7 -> -0.04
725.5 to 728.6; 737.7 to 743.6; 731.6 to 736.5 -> -0.07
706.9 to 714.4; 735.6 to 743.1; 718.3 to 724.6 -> -0.13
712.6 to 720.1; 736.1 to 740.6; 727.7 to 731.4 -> -0.03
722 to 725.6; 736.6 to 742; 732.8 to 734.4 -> 0.02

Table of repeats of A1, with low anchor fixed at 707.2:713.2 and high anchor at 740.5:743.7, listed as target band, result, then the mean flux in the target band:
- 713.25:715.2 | 0.029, 275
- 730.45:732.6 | -0.130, 283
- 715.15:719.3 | -0.075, 282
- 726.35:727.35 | 0.017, 266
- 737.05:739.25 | -0.034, 267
